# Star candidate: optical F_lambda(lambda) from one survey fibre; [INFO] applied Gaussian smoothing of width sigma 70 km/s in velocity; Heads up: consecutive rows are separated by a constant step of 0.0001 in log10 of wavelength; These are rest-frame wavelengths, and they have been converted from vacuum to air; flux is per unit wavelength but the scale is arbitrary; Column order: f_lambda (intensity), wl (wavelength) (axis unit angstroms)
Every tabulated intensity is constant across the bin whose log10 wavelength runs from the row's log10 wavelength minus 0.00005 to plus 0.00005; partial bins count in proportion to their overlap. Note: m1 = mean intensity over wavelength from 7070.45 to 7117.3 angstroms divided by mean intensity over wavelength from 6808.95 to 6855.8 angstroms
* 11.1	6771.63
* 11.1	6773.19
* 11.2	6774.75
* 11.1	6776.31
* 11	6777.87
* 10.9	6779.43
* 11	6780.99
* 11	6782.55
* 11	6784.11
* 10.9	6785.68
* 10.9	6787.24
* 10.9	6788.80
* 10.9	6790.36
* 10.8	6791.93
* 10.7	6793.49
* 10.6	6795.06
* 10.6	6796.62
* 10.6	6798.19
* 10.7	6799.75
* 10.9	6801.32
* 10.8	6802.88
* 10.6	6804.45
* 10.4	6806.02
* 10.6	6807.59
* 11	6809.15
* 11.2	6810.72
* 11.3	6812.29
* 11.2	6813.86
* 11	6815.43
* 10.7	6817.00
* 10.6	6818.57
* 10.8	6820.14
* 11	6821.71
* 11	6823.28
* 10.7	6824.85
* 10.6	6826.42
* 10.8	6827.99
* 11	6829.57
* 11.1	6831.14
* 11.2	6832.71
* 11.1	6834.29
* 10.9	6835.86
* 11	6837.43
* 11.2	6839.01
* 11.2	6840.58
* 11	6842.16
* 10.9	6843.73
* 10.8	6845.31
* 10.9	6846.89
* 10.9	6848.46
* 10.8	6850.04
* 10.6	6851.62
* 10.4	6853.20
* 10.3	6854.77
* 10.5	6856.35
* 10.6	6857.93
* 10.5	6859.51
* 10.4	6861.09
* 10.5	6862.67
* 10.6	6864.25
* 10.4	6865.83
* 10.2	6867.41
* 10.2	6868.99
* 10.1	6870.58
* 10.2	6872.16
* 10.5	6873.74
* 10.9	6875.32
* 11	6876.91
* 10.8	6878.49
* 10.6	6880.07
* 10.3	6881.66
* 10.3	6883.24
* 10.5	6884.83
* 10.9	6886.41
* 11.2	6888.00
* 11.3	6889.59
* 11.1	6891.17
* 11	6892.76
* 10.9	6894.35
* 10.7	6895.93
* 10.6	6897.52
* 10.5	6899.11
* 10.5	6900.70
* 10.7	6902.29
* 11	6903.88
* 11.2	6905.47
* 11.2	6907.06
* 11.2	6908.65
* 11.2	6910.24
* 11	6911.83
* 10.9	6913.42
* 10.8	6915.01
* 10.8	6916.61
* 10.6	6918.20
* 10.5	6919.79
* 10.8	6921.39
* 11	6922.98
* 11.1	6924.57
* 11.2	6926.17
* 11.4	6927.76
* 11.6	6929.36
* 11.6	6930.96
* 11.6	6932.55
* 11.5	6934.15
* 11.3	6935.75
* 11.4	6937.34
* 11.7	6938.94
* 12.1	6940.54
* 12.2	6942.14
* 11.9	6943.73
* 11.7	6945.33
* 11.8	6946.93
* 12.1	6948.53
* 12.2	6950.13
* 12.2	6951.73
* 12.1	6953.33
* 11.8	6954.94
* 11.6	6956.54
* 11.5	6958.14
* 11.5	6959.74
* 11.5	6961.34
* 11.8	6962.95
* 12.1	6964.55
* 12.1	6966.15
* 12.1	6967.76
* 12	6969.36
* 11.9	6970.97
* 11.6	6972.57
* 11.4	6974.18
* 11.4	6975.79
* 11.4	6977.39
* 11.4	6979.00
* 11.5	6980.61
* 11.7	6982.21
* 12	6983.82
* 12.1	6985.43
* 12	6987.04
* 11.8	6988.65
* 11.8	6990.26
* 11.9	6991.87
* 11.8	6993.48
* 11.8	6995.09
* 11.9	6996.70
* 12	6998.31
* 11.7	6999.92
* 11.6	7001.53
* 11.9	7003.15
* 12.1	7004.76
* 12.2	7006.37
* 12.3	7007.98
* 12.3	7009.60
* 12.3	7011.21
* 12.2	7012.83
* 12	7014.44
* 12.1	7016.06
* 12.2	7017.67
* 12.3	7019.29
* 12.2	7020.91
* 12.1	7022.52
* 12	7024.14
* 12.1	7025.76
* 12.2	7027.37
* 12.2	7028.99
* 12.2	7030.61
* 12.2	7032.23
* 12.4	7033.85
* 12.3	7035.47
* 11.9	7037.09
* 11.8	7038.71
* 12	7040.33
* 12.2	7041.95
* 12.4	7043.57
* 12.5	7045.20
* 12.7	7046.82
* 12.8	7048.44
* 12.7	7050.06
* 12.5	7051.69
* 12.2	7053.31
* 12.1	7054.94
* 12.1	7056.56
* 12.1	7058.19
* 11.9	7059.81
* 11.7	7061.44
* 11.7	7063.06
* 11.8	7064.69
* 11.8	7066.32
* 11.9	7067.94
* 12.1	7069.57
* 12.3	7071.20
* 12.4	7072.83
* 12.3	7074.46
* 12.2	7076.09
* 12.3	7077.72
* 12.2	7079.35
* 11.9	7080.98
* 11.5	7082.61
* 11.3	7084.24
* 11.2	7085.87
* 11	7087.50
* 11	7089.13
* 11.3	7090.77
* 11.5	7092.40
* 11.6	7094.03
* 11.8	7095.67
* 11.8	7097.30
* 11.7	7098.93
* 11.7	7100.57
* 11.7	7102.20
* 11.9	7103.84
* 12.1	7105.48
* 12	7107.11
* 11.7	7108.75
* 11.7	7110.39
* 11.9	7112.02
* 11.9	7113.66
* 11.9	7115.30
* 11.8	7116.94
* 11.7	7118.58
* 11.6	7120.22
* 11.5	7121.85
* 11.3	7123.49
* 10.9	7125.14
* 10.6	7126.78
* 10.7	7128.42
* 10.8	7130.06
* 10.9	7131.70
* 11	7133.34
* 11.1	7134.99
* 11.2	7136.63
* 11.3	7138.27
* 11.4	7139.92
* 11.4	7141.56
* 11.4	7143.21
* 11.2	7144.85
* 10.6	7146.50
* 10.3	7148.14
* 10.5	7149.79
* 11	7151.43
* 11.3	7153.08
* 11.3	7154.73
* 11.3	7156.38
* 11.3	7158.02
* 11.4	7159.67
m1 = 1.1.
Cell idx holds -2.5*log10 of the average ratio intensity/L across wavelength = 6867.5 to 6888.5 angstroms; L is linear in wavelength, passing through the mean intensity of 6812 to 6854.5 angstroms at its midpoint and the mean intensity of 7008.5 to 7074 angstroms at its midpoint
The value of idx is 0.062 mag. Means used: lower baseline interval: 10.9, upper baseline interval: 12.2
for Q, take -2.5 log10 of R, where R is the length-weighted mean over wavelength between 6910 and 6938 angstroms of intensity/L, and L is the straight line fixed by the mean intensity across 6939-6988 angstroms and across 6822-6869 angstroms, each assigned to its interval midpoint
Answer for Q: 0.03 mag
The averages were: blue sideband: 10.8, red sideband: 11.8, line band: 11.1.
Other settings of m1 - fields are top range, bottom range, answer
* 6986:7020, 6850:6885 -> 1.15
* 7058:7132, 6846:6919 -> 1.09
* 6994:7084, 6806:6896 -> 1.13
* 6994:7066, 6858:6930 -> 1.13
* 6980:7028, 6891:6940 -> 1.09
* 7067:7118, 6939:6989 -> 1.00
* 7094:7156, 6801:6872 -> 1.06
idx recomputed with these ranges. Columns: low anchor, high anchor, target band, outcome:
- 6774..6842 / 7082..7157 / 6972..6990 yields -0.05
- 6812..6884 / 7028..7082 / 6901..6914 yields 0.01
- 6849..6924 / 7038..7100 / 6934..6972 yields -0.06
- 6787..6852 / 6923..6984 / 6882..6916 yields 0.05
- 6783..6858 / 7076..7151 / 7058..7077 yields -0.06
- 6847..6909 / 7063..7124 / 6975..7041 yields -0.06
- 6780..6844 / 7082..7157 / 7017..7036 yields -0.09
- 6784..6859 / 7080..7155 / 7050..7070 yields -0.07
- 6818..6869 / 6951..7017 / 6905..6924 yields 0.04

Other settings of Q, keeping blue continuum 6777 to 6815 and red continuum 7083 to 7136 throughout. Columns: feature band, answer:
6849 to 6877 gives 0.05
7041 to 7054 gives -0.11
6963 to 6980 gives -0.05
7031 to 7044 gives -0.08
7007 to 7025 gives -0.08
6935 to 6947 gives -0.06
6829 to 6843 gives -0.01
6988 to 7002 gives -0.06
